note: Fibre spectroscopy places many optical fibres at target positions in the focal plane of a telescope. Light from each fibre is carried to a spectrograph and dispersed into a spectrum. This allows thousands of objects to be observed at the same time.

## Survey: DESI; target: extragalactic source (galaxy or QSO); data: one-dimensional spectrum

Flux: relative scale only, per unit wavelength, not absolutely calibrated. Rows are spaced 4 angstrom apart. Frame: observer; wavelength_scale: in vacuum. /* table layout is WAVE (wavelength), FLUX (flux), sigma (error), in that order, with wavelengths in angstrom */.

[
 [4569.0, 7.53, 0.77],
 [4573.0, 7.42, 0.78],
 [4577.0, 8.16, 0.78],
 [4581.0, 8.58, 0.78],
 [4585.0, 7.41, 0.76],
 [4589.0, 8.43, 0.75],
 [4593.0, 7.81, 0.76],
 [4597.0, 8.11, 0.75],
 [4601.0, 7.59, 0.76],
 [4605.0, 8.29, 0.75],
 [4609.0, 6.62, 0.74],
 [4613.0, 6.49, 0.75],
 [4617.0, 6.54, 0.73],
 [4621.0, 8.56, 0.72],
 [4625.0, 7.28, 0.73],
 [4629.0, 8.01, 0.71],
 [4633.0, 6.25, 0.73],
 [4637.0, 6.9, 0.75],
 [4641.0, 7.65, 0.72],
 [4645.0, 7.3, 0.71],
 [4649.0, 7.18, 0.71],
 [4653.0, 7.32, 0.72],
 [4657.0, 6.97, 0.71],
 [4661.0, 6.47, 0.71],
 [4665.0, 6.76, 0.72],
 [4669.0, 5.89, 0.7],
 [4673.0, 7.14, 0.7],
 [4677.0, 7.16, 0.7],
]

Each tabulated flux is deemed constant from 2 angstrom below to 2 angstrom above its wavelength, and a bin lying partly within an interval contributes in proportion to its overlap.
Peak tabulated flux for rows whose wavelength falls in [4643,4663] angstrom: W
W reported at 7.32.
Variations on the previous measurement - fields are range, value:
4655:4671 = 6.97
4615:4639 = 8.56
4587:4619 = 8.43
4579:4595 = 8.58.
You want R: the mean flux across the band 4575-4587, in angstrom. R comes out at 8.05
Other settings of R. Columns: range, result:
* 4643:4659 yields 7.19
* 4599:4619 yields 7.11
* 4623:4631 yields 7.64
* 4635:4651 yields 7.26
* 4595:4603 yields 7.85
